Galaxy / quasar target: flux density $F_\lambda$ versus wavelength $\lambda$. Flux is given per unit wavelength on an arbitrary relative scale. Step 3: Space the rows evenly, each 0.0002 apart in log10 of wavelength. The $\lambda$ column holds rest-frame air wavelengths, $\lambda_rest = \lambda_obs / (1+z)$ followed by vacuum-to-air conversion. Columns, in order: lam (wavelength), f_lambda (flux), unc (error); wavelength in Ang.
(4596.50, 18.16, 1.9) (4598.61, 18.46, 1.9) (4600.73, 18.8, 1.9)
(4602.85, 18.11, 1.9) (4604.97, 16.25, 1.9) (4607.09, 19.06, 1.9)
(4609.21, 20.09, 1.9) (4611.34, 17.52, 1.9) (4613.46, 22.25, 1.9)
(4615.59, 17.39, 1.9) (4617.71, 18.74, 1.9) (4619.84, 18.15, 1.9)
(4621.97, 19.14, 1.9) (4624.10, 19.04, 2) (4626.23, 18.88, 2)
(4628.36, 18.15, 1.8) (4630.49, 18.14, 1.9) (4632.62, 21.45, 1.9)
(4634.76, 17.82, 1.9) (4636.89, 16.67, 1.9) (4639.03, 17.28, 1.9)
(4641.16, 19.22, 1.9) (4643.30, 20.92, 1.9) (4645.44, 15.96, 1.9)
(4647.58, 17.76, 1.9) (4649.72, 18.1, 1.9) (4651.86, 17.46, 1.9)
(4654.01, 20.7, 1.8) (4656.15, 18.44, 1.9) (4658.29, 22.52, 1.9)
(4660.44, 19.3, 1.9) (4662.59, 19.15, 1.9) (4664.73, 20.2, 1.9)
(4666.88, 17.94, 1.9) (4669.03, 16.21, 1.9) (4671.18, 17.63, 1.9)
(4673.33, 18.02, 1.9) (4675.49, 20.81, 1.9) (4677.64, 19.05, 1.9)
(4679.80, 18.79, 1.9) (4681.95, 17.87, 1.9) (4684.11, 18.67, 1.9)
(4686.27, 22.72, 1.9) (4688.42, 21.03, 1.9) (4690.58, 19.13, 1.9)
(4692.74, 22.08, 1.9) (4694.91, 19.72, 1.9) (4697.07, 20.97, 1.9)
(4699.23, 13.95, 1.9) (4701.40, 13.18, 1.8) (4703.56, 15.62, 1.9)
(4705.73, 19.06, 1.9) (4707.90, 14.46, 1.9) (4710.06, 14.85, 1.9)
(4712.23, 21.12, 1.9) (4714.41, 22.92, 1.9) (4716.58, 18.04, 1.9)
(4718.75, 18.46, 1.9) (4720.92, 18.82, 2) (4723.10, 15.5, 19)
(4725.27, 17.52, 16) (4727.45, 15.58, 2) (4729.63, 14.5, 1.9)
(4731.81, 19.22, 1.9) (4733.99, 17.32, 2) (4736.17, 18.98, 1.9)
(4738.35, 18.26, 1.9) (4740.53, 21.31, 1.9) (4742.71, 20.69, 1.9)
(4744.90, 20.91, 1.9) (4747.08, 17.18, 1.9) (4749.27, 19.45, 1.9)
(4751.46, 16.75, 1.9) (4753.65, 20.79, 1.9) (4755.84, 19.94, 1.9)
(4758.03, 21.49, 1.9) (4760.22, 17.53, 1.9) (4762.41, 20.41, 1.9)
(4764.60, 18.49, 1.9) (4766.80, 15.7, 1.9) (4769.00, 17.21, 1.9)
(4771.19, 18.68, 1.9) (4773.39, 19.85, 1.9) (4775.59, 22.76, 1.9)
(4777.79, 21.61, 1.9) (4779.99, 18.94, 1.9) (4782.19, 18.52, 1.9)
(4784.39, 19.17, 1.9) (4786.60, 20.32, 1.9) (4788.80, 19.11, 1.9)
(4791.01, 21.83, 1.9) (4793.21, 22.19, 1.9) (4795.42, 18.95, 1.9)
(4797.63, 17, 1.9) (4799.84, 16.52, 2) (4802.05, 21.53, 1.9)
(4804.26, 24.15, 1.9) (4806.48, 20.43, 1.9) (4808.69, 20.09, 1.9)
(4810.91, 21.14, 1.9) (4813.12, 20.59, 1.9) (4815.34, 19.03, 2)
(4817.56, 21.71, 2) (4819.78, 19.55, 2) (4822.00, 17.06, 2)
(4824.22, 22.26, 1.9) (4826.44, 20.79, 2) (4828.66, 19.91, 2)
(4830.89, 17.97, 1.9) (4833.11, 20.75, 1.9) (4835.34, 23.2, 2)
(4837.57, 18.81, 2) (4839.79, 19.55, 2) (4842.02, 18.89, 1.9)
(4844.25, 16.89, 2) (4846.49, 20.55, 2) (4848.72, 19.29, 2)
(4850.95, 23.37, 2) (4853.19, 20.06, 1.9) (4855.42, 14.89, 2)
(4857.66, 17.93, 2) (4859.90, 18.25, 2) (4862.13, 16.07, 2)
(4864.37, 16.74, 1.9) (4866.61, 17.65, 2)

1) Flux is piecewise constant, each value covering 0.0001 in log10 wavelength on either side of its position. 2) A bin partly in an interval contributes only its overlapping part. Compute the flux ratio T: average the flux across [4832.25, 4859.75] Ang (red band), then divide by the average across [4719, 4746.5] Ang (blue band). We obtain 1.07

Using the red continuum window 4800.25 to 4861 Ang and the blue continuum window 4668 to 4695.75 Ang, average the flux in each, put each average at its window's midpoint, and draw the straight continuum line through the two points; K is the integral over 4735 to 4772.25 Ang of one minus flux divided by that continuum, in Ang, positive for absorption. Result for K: 1.1 Ang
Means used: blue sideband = 19.4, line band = 19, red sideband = 19.9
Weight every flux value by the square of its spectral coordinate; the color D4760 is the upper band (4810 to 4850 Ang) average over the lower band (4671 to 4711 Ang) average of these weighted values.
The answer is 1.2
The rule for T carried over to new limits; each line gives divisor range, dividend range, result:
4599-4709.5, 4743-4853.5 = 1.06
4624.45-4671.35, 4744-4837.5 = 1.06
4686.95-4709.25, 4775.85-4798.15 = 1.11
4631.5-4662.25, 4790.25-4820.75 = 1.08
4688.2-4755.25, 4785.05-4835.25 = 1.10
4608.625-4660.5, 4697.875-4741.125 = 0.93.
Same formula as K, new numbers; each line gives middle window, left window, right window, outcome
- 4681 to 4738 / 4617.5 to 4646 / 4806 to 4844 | 3.1 Ang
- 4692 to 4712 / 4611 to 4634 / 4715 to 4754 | 1.4 Ang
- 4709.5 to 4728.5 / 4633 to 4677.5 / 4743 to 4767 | 0.8 Ang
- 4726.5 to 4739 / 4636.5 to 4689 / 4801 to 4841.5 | 1.5 Ang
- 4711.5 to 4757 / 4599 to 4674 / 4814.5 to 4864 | 0.7 Ang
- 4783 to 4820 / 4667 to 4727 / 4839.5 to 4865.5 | -3.5 Ang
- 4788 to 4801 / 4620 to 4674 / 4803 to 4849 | 0.4 Ang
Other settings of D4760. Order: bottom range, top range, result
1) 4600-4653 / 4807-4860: 1.16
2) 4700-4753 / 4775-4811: 1.16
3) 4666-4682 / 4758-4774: 1.05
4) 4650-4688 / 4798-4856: 1.11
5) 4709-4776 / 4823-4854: 1.12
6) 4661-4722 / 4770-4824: 1.13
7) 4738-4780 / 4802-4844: 1.07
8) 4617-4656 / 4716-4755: 1.03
